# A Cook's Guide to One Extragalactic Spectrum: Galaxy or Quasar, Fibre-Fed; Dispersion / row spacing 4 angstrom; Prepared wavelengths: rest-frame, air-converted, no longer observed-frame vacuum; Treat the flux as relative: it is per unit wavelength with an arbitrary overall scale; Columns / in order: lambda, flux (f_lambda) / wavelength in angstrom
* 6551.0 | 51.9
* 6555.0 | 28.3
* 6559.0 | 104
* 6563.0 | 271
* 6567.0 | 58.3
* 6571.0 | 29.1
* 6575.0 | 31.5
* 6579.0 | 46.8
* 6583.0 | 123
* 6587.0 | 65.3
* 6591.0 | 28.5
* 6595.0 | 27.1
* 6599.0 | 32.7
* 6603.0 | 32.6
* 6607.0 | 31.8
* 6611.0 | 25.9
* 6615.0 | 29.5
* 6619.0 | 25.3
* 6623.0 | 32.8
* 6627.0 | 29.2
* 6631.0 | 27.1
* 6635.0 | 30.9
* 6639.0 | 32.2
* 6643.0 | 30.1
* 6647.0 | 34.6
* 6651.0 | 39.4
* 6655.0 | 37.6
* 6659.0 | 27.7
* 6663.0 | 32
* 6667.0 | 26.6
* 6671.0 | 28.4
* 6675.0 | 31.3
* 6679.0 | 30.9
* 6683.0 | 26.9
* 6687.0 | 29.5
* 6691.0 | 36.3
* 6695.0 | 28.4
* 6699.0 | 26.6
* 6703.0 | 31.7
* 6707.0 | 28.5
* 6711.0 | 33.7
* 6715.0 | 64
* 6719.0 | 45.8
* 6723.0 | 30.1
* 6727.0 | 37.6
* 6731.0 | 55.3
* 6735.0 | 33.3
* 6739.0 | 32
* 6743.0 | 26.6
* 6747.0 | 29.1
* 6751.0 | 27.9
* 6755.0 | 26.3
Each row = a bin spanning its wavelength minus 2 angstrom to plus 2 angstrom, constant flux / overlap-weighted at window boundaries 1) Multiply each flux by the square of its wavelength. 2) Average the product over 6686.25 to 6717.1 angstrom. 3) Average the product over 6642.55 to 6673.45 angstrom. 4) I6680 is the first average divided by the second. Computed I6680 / 1.1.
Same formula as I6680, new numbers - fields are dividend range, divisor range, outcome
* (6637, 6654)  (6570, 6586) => 0.58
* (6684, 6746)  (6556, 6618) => 0.61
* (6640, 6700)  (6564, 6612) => 0.65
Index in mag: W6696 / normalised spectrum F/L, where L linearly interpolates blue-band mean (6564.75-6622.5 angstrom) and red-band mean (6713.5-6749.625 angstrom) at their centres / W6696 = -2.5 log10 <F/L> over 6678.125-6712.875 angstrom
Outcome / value 0.30 mag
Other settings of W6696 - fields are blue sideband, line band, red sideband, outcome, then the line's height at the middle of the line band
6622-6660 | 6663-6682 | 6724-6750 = 0.13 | 33.2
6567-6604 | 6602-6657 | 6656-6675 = 0.18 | 37.5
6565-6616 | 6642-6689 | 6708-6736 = 0.35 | 43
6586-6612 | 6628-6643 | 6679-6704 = 0.08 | 32.4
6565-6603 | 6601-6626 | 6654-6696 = 0.39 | 42.5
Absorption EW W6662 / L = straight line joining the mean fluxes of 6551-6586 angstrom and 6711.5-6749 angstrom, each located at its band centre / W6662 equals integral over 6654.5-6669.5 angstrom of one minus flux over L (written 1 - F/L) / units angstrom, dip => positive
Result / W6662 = 7.20 angstrom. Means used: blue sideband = 83.9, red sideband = 39.1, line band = 30.2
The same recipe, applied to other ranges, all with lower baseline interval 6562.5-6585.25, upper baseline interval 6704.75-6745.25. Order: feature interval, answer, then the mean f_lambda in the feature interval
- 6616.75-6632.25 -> 8.86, 28.7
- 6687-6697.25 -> 3.48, 31.7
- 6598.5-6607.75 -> 5.15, 32.4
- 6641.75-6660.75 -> 8.09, 34.1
